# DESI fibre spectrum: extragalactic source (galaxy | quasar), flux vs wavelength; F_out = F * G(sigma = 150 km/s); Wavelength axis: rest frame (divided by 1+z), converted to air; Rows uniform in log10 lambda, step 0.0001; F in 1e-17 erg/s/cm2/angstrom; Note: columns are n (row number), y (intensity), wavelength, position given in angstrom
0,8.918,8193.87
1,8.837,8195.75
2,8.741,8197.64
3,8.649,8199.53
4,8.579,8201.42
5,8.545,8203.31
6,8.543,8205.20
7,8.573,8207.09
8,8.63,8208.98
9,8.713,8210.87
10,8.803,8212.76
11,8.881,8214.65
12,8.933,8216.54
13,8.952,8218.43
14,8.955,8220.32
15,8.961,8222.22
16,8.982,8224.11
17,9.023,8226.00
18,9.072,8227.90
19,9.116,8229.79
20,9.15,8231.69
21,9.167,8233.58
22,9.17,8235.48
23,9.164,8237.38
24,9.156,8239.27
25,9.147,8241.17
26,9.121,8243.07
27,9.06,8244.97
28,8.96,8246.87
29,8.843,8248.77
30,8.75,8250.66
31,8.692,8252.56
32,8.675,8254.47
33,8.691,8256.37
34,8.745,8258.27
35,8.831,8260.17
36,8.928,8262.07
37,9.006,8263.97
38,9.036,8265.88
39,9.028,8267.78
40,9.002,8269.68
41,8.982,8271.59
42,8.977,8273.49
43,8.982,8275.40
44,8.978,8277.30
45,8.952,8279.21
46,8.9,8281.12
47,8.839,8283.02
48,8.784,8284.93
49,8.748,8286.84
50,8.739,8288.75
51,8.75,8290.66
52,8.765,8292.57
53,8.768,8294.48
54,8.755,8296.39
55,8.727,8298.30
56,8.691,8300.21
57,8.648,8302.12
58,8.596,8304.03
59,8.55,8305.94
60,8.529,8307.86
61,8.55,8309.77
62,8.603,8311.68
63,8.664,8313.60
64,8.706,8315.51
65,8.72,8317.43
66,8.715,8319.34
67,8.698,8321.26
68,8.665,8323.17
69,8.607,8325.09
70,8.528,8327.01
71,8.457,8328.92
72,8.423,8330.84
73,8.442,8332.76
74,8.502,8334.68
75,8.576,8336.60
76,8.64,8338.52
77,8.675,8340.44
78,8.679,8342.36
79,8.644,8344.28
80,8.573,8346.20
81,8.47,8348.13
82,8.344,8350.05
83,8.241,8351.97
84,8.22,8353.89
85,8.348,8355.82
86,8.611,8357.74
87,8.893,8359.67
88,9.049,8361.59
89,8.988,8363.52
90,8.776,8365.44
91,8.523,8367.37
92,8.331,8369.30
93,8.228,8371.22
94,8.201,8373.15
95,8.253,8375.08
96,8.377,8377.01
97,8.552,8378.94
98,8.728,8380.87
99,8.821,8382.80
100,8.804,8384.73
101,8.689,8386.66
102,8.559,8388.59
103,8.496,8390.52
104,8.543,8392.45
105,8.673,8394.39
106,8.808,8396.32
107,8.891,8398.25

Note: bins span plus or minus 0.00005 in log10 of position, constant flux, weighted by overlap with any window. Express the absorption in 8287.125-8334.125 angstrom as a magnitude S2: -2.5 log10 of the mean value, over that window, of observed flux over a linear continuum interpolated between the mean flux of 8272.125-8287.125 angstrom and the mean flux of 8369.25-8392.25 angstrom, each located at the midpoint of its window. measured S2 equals 0.02 mag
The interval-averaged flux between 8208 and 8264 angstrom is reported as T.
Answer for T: 8.94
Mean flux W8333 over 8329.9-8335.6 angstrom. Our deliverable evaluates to 8.45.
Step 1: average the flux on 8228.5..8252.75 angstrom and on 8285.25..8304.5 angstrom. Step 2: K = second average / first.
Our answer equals 0.96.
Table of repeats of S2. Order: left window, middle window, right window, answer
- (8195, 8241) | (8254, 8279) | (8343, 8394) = -0.017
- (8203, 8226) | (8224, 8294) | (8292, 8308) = -0.025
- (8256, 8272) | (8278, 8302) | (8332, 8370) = 0.005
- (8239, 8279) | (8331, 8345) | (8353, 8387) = 0.012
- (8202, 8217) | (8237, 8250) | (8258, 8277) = -0.025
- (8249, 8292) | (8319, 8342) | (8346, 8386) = 0.011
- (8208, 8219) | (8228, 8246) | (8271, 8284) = -0.032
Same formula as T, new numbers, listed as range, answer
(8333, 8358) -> 8.5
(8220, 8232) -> 9.03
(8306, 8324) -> 8.65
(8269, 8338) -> 8.71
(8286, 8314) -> 8.67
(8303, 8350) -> 8.59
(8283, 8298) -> 8.76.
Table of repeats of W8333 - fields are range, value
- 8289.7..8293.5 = 8.75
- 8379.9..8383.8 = 8.77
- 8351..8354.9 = 8.23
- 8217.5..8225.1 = 8.97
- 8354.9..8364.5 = 8.78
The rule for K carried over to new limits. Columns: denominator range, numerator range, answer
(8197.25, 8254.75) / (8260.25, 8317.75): 0.99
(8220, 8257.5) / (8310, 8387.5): 0.95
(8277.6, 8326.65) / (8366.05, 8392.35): 0.98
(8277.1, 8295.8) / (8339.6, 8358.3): 0.96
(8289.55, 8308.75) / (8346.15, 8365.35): 0.99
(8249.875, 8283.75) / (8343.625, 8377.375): 0.96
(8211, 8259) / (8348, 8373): 0.95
